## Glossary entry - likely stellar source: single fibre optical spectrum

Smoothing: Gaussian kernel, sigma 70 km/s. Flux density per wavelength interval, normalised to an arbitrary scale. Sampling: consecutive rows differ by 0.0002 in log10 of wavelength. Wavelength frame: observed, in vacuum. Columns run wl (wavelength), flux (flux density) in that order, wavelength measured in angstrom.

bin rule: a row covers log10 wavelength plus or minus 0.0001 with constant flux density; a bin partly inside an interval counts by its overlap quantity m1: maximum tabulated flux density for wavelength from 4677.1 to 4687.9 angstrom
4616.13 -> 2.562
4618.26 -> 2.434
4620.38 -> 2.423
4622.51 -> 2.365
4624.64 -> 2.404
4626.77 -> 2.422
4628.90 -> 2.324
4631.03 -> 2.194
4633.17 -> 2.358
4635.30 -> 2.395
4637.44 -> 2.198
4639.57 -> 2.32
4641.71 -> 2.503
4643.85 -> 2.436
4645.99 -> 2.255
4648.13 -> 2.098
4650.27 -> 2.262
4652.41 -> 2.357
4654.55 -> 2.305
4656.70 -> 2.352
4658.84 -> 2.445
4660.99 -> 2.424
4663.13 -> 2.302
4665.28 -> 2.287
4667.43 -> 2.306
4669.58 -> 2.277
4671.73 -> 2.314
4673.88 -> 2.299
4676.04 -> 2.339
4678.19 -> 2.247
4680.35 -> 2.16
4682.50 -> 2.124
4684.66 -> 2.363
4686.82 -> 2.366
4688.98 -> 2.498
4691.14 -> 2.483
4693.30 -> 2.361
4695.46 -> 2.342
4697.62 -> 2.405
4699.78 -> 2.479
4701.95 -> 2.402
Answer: 2.366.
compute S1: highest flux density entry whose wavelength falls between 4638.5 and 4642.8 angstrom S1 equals 2.503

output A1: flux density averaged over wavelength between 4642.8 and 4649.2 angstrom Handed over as 2.26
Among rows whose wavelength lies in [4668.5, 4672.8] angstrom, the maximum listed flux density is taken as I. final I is 2.314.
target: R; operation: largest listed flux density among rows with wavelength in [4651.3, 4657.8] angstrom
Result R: 2.357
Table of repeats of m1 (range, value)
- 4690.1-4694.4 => 2.483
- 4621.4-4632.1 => 2.422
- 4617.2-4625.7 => 2.434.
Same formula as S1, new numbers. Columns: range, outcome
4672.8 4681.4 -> 2.339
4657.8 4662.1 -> 2.445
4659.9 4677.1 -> 2.424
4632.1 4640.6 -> 2.395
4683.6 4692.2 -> 2.498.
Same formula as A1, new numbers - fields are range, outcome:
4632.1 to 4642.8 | 2.35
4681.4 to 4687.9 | 2.28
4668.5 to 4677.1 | 2.31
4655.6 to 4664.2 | 2.38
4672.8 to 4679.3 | 2.29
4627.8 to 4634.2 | 2.29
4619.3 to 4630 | 2.39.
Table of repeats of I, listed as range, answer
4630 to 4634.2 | 2.358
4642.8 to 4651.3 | 2.436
